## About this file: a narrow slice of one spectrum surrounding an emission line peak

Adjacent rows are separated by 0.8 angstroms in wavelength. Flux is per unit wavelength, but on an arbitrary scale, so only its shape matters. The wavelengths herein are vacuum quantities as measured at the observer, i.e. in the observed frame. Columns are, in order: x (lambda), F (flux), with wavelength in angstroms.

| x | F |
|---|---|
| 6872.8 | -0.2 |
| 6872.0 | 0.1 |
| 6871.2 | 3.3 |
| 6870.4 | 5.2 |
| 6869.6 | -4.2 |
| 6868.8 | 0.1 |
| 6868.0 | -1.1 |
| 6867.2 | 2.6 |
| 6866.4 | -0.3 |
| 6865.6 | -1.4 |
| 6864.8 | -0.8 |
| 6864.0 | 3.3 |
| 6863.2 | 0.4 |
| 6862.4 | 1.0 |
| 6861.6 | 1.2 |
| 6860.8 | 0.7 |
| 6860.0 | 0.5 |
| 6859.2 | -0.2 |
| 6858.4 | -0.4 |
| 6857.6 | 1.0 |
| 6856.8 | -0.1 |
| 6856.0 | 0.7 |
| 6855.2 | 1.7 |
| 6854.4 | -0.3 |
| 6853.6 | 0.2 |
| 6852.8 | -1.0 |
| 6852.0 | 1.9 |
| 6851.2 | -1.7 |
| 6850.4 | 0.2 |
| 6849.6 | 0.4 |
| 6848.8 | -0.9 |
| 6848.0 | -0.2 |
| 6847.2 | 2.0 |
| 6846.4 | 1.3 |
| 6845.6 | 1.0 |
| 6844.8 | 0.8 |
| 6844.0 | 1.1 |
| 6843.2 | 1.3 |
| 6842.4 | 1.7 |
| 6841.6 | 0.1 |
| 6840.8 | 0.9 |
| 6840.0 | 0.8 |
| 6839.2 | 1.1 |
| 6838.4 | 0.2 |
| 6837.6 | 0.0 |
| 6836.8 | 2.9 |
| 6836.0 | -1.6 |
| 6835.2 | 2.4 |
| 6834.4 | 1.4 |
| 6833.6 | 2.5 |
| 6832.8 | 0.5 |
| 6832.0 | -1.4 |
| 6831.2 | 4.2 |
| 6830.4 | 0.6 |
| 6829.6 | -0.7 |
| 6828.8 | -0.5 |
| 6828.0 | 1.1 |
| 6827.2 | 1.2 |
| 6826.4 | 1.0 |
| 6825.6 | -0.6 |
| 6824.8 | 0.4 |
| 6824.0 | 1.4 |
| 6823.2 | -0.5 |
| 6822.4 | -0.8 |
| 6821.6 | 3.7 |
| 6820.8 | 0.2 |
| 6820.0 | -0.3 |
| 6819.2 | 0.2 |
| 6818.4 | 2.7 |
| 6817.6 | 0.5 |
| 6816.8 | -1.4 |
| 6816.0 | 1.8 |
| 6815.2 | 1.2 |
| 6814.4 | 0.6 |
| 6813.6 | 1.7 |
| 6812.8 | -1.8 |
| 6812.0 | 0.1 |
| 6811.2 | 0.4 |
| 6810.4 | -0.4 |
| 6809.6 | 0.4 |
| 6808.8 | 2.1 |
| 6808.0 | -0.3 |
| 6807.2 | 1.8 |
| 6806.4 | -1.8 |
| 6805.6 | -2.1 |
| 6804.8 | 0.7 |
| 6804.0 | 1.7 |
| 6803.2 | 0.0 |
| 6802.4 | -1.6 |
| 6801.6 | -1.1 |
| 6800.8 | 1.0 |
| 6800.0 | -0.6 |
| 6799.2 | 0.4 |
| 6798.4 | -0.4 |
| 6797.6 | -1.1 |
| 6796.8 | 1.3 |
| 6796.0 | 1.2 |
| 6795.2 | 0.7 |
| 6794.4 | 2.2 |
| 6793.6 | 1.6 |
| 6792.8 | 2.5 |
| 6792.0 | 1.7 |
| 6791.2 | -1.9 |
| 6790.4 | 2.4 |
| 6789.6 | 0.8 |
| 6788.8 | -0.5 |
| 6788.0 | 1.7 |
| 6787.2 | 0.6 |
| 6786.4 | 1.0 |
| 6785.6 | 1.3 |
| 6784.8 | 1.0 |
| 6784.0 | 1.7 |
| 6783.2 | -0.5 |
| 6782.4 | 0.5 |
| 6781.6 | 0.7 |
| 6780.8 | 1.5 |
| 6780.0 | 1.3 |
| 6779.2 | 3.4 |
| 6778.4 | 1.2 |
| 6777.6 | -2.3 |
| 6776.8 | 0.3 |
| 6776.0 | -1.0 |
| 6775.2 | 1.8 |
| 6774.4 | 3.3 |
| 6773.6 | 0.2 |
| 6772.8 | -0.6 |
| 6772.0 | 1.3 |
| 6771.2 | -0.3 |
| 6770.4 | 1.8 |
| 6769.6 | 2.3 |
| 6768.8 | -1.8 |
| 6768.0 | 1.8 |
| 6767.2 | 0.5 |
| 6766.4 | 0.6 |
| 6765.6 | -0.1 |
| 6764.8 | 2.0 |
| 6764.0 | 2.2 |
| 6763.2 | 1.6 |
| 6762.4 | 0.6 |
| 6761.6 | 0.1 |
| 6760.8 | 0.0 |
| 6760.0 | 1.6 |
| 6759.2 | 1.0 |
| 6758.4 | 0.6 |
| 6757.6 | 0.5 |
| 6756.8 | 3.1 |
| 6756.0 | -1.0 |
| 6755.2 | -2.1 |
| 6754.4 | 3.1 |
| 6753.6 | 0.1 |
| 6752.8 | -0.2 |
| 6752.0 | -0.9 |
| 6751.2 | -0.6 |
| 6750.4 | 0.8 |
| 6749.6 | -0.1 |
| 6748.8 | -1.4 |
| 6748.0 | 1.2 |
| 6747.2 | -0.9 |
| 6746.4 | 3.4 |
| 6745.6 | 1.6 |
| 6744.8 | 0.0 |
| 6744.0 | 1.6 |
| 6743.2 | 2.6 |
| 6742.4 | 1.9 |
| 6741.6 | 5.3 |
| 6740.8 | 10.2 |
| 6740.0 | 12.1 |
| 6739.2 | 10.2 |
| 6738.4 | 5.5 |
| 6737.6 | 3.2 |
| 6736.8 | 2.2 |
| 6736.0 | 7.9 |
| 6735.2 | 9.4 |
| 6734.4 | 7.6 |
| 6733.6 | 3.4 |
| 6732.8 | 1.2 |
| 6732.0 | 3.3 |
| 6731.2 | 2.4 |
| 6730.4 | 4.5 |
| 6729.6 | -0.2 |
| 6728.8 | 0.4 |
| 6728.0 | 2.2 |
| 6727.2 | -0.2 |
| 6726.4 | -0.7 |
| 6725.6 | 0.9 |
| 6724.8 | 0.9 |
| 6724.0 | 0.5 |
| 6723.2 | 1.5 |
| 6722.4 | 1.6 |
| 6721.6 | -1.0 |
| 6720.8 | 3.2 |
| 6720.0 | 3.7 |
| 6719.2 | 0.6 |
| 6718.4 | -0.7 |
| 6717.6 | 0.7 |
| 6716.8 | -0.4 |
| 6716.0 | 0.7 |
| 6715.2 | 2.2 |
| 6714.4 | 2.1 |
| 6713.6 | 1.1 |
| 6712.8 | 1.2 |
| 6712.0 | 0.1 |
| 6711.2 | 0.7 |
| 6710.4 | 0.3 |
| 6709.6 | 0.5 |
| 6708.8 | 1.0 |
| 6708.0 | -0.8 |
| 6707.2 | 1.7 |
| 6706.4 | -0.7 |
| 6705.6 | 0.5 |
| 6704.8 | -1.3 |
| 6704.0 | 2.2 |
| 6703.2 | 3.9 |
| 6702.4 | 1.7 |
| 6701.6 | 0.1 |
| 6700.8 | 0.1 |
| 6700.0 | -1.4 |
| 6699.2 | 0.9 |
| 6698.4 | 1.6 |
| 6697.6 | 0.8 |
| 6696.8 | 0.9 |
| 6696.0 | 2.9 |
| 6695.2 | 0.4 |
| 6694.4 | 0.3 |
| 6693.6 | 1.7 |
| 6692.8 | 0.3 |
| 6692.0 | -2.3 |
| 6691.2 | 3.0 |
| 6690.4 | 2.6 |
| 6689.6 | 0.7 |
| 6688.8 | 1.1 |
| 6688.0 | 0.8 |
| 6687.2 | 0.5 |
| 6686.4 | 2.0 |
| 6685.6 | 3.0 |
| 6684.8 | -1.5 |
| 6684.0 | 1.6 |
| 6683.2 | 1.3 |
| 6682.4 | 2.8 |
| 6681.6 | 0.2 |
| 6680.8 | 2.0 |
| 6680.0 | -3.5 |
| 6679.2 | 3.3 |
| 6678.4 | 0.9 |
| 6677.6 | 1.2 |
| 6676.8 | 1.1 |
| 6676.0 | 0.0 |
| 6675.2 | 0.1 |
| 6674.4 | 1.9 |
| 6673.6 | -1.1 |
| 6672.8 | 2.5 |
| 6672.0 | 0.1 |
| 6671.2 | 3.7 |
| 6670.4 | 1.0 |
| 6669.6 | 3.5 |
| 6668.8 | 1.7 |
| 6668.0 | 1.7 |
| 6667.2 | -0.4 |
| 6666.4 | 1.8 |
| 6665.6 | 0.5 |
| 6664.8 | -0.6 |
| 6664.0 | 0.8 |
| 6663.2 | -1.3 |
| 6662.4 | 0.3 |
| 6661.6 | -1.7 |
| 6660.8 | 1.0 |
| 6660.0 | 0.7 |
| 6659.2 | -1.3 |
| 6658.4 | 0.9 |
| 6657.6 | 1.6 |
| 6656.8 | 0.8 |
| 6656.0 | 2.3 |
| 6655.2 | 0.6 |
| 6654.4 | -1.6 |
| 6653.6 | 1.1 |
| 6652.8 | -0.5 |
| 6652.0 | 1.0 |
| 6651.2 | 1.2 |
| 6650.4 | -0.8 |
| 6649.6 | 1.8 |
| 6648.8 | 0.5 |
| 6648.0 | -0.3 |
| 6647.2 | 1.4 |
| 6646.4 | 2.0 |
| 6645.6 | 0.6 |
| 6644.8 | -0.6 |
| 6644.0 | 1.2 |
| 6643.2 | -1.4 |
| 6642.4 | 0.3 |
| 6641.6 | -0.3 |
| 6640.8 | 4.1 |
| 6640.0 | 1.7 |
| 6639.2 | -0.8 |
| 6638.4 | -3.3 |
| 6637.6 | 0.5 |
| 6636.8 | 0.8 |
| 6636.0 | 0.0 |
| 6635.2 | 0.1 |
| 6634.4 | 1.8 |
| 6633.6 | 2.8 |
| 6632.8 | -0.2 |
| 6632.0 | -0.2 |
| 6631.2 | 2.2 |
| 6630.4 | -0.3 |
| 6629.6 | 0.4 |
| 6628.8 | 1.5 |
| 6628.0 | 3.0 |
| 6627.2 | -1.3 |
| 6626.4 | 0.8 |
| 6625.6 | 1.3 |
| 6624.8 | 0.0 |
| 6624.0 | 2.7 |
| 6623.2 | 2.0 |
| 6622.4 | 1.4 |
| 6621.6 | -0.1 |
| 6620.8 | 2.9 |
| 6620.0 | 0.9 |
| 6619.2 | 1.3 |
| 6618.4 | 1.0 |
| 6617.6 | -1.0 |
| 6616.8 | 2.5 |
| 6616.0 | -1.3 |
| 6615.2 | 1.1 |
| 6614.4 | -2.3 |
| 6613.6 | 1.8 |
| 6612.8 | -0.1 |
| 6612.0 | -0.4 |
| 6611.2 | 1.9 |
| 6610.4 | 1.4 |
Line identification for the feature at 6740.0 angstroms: [O II] 3727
